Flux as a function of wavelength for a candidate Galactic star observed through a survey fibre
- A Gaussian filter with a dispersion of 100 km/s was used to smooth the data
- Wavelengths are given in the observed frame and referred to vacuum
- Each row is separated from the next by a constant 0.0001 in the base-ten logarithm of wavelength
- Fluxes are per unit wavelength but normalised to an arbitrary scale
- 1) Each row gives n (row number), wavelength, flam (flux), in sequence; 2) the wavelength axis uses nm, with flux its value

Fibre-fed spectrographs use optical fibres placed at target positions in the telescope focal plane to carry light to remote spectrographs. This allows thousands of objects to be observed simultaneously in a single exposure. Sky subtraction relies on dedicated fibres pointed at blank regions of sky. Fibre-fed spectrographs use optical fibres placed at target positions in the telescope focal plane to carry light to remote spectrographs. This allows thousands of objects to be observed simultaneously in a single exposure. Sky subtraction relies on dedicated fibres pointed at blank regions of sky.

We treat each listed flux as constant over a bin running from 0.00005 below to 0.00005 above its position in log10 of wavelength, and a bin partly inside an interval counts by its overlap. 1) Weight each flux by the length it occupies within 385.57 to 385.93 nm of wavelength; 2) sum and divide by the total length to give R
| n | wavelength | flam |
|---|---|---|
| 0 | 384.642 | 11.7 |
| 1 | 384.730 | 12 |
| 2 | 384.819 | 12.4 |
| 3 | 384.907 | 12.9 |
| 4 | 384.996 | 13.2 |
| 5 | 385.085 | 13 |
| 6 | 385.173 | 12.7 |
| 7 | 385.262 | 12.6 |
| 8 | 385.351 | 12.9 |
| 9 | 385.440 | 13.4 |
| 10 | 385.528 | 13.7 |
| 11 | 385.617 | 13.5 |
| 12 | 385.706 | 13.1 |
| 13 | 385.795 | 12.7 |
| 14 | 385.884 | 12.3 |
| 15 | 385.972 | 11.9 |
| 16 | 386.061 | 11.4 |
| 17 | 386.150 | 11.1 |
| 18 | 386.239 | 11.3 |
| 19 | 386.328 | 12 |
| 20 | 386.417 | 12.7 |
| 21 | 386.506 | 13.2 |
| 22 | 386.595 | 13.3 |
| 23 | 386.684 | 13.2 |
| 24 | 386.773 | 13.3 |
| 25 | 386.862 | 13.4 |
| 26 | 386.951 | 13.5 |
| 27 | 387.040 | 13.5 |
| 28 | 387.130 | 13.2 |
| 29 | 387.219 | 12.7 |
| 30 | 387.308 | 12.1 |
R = 12.9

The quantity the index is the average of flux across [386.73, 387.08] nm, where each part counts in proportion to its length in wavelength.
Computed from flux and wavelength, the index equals 13.4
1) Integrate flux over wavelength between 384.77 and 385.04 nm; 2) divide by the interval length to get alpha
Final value 12.8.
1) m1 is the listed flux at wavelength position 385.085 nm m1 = 13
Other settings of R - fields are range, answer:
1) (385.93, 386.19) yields 11.5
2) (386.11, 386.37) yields 11.5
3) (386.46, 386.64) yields 13.2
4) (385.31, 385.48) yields 13.1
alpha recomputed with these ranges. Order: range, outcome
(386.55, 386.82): 13.3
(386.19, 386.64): 12.5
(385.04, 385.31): 12.8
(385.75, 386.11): 12.1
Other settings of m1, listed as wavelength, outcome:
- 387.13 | 13.2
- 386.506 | 13.2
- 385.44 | 13.4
